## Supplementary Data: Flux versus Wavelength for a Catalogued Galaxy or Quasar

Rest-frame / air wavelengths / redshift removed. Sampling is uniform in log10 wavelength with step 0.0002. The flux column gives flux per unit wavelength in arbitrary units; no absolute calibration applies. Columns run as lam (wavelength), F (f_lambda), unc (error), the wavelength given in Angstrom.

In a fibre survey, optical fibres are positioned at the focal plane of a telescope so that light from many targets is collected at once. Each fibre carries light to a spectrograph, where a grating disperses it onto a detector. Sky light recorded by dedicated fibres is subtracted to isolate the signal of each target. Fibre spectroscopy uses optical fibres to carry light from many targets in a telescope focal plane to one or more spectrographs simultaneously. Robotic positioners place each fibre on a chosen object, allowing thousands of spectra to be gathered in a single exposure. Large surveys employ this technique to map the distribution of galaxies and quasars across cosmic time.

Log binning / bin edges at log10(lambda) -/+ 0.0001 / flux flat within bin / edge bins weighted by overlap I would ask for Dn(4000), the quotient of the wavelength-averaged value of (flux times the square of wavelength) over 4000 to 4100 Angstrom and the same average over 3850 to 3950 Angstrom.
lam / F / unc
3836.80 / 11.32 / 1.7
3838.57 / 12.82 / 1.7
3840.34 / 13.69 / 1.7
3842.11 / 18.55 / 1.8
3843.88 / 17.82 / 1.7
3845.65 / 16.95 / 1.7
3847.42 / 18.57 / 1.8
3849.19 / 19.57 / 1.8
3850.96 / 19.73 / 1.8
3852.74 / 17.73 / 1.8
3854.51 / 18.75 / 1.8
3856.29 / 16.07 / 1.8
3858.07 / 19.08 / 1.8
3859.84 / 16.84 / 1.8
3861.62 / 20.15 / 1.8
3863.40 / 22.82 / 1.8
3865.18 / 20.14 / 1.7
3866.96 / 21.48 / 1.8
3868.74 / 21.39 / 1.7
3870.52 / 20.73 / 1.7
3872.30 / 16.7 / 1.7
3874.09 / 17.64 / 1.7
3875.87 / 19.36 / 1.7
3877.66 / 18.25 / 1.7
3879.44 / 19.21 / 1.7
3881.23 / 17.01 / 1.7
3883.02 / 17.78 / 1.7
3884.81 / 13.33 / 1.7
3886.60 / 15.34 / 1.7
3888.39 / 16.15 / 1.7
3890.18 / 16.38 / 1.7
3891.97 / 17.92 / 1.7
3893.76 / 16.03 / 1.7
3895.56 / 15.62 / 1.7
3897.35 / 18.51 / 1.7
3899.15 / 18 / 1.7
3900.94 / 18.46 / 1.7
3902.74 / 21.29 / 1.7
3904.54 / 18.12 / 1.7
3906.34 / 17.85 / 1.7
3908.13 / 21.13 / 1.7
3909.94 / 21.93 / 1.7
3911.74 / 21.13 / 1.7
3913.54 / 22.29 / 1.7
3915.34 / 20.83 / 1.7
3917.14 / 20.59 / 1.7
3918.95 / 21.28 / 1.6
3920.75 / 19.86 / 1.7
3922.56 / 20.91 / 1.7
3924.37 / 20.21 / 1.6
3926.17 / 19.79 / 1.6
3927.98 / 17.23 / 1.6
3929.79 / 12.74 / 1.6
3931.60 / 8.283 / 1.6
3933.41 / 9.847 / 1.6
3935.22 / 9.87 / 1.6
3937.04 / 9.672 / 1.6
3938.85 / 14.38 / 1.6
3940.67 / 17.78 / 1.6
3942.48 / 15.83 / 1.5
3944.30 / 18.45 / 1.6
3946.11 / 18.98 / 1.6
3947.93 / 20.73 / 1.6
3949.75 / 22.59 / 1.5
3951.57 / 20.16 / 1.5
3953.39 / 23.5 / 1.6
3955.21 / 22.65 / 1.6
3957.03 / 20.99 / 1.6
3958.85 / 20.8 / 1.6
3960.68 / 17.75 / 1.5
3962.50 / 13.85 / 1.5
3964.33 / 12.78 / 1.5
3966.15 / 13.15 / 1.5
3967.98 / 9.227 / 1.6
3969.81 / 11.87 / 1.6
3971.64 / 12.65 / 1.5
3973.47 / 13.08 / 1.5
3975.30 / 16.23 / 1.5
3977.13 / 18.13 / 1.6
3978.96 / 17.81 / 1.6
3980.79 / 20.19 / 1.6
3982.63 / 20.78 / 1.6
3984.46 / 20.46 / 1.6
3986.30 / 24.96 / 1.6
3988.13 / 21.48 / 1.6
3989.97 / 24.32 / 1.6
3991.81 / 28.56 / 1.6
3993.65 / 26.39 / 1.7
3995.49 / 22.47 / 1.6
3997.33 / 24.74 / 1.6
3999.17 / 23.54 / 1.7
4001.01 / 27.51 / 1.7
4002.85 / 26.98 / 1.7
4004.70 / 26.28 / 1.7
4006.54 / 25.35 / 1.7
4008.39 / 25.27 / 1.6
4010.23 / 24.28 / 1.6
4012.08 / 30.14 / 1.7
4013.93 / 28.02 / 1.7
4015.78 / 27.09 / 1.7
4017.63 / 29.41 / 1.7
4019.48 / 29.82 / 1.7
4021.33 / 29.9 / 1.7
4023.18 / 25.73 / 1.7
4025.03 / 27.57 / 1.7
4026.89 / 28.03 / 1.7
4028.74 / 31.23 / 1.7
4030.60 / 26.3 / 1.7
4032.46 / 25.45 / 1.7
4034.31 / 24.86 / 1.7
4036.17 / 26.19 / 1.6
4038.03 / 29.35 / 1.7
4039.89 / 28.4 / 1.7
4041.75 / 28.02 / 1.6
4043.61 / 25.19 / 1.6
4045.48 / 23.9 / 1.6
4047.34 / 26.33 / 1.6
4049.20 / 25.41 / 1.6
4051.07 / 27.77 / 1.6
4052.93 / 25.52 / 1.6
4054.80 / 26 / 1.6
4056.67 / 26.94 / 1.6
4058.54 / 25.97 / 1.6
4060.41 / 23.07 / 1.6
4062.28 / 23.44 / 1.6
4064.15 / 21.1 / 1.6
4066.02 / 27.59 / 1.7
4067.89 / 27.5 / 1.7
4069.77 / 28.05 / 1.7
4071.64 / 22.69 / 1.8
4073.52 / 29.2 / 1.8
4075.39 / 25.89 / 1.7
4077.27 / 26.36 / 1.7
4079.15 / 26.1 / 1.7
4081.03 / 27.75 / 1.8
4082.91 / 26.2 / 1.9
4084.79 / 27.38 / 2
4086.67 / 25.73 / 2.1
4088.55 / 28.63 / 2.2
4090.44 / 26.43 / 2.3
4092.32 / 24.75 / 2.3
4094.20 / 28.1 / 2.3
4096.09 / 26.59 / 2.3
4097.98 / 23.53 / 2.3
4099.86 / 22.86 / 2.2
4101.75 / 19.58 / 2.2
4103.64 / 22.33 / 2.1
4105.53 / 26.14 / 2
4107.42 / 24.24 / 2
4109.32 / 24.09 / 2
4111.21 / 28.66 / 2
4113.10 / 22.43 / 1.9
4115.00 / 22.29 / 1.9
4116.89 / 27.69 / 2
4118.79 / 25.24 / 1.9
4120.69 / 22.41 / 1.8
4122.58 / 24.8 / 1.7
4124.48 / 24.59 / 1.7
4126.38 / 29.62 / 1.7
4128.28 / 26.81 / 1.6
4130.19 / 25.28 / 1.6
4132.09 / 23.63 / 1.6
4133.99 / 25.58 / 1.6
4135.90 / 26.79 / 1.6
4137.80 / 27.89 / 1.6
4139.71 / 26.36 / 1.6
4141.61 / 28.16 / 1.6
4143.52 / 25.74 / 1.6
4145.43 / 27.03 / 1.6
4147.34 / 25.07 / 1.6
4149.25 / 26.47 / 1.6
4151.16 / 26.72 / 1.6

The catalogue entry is 1.6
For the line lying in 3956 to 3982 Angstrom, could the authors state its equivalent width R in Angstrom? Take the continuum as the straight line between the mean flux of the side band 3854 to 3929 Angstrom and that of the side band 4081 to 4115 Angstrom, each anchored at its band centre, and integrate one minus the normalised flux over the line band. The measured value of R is 6.8 Angstrom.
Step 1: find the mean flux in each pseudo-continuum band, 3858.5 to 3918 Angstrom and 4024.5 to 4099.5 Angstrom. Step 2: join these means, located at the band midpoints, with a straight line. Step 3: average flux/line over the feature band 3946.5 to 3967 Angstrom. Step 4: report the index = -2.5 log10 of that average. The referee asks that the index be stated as 0.15 mag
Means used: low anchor 18.8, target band 19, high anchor 26.3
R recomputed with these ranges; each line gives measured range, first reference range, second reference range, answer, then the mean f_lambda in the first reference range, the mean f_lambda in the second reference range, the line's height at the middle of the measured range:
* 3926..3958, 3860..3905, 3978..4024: 7.4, 18.3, 25.3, 21.8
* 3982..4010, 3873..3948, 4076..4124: -4.9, 17.5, 25.2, 21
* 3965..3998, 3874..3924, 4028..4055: 6.0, 18.7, 26.6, 23.3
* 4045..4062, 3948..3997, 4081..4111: -1.8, 19.2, 25.3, 23.2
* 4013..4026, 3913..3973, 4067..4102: -3.8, 16.9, 26.1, 21.9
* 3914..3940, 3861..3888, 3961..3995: 3.1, 18.7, 18.2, 18.4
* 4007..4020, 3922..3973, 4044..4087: -3.5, 16.2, 25.9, 21.6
